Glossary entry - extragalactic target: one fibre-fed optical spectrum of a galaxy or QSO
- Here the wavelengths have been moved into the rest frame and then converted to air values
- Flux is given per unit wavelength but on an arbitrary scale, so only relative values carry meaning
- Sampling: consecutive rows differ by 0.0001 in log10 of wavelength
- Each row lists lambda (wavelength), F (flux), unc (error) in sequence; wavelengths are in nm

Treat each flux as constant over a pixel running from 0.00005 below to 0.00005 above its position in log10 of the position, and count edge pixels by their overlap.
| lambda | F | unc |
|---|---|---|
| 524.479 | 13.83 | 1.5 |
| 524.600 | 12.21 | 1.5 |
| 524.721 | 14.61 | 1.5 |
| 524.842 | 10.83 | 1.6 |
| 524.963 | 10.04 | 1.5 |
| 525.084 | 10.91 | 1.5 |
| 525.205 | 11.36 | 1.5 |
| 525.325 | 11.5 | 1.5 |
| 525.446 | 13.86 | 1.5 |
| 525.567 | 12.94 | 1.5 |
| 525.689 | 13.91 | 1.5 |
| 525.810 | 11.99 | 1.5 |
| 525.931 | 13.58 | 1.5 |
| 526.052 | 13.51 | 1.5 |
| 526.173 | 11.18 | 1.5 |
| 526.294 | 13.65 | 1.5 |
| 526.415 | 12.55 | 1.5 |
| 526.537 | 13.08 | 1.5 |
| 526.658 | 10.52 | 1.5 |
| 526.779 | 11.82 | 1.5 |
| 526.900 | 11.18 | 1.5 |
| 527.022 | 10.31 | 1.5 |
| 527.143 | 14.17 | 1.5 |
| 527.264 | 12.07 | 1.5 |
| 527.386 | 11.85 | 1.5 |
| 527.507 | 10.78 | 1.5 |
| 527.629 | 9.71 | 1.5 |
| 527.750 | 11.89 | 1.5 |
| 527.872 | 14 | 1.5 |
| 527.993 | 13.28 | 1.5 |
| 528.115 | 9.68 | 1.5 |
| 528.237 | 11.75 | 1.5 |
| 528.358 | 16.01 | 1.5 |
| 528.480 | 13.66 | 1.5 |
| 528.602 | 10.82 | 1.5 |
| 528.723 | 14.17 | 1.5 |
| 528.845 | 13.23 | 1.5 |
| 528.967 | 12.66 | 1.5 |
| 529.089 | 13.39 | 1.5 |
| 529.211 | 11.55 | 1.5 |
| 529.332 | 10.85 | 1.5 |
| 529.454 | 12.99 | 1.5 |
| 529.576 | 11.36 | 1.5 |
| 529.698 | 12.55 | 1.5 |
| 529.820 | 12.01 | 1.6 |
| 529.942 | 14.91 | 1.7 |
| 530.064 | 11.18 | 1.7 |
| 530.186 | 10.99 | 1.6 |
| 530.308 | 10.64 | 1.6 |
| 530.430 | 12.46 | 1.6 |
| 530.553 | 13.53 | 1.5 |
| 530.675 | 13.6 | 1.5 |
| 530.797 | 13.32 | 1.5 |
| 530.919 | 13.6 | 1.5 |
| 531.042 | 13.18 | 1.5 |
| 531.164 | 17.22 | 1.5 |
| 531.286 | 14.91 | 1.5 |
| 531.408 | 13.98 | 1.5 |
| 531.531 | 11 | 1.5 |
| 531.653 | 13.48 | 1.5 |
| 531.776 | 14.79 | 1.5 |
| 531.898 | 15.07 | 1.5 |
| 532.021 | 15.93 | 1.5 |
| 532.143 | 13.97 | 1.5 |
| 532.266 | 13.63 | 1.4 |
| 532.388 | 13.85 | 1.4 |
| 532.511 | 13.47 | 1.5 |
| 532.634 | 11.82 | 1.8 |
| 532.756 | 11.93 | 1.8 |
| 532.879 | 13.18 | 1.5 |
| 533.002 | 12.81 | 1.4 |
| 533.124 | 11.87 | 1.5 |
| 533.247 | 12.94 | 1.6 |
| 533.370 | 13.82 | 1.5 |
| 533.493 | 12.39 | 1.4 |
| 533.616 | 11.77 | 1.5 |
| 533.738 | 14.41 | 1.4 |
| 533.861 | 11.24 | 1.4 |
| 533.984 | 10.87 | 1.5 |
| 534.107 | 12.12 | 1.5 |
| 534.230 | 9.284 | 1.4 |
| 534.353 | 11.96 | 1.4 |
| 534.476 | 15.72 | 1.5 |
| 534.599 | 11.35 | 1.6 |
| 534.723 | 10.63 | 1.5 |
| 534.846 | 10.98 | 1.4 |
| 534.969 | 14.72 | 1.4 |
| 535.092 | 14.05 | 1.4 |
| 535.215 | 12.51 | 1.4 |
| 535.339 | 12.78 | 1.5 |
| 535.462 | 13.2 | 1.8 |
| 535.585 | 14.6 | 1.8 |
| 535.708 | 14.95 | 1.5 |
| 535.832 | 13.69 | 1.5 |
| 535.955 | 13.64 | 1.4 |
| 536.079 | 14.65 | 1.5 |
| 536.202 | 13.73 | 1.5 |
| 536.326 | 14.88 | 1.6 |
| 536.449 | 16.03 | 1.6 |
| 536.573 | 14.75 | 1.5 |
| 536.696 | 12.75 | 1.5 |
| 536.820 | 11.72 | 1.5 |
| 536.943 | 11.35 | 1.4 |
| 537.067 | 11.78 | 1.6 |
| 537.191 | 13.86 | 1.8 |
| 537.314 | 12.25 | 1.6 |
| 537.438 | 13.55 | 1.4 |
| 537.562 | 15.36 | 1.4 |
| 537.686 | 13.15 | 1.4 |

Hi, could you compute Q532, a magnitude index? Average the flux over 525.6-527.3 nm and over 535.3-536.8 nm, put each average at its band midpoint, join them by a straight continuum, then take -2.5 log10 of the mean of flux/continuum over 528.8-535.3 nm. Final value 0.04 mag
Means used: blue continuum 12.4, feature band 12.9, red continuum 14.1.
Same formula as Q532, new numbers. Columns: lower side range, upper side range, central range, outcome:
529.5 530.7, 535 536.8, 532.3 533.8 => 0.02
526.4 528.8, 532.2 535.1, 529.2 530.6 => 0.02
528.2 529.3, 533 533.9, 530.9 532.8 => -0.09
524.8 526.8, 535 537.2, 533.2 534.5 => 0.08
